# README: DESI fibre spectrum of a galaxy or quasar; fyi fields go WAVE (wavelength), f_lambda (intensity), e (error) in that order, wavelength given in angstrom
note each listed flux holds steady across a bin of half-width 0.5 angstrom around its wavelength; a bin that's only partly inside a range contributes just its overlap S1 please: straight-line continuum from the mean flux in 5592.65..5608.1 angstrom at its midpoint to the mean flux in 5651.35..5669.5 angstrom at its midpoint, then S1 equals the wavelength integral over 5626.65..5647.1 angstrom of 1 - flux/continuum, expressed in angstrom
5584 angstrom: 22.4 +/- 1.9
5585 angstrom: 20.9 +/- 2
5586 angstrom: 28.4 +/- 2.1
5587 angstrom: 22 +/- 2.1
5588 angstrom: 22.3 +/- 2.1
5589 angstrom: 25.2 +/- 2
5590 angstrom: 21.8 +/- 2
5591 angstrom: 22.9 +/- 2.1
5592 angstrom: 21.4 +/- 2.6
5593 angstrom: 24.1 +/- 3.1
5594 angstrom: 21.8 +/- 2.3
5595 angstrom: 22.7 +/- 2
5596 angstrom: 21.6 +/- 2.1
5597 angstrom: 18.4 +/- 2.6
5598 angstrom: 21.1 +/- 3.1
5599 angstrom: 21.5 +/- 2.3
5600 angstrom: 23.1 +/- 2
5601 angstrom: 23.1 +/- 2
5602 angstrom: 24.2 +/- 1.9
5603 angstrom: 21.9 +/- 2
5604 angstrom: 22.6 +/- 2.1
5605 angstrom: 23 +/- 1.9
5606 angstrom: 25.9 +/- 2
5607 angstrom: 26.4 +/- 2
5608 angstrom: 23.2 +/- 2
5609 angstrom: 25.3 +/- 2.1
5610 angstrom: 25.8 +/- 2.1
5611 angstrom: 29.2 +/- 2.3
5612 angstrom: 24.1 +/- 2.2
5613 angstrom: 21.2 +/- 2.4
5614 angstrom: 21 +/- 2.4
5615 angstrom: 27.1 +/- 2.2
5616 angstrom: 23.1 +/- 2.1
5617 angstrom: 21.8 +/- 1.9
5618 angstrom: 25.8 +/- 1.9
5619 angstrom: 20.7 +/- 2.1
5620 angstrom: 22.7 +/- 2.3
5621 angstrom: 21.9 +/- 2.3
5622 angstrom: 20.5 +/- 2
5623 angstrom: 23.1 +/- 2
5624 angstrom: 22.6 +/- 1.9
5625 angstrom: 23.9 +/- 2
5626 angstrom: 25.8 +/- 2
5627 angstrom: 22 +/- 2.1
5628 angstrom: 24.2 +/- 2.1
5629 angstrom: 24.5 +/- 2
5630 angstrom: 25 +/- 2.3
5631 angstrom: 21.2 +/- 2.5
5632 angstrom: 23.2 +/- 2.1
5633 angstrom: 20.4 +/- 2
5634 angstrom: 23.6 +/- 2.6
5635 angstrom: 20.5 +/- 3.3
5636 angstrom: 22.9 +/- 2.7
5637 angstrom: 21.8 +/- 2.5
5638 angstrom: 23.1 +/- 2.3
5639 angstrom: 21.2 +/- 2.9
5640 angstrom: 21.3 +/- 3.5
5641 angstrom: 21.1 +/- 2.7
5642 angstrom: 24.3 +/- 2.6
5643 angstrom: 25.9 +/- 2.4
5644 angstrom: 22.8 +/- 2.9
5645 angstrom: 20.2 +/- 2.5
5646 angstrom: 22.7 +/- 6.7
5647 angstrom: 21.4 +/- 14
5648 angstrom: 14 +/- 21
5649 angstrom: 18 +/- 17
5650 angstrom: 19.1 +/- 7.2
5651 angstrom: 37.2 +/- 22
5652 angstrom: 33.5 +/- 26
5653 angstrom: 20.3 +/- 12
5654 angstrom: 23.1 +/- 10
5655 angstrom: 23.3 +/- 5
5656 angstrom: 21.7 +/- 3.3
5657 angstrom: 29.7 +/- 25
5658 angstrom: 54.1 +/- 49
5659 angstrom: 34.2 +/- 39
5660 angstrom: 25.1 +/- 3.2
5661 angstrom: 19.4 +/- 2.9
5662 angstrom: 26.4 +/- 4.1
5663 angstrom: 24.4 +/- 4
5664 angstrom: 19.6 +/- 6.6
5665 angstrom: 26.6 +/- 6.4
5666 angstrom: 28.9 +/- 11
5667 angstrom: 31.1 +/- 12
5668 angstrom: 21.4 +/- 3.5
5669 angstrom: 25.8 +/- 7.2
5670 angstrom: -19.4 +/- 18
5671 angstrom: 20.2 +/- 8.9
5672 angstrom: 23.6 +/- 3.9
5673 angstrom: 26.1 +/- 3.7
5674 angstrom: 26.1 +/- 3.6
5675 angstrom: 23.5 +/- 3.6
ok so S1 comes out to 2.3 angstrom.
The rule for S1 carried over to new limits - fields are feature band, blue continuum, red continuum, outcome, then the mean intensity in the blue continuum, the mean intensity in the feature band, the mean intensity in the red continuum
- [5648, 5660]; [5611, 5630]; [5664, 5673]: -3.9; 23.3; 27.8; 20.1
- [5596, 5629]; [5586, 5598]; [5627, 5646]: -1.2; 22.4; 23.3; 22.6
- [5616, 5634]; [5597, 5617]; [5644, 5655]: 0.3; 23.6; 22.9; 23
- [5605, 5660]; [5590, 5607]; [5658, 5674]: -2.8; 22.6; 24.1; 23.3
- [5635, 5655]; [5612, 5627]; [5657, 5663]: 3.7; 22.9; 22.8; 31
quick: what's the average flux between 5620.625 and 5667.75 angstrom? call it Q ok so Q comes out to 24.3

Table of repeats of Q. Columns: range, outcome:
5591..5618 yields 23.3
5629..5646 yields 22.5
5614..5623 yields 22.9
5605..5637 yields 23.5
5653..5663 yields 27.9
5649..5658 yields 27.1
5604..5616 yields 24.6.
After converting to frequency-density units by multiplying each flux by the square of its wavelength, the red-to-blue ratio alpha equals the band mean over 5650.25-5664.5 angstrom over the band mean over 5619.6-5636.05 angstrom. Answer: 1.23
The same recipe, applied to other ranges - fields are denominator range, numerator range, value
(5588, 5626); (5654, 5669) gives 1.20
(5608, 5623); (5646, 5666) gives 1.11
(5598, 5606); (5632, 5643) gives 0.99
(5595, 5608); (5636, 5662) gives 1.11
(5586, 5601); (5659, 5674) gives 1.01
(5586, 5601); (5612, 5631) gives 1.04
